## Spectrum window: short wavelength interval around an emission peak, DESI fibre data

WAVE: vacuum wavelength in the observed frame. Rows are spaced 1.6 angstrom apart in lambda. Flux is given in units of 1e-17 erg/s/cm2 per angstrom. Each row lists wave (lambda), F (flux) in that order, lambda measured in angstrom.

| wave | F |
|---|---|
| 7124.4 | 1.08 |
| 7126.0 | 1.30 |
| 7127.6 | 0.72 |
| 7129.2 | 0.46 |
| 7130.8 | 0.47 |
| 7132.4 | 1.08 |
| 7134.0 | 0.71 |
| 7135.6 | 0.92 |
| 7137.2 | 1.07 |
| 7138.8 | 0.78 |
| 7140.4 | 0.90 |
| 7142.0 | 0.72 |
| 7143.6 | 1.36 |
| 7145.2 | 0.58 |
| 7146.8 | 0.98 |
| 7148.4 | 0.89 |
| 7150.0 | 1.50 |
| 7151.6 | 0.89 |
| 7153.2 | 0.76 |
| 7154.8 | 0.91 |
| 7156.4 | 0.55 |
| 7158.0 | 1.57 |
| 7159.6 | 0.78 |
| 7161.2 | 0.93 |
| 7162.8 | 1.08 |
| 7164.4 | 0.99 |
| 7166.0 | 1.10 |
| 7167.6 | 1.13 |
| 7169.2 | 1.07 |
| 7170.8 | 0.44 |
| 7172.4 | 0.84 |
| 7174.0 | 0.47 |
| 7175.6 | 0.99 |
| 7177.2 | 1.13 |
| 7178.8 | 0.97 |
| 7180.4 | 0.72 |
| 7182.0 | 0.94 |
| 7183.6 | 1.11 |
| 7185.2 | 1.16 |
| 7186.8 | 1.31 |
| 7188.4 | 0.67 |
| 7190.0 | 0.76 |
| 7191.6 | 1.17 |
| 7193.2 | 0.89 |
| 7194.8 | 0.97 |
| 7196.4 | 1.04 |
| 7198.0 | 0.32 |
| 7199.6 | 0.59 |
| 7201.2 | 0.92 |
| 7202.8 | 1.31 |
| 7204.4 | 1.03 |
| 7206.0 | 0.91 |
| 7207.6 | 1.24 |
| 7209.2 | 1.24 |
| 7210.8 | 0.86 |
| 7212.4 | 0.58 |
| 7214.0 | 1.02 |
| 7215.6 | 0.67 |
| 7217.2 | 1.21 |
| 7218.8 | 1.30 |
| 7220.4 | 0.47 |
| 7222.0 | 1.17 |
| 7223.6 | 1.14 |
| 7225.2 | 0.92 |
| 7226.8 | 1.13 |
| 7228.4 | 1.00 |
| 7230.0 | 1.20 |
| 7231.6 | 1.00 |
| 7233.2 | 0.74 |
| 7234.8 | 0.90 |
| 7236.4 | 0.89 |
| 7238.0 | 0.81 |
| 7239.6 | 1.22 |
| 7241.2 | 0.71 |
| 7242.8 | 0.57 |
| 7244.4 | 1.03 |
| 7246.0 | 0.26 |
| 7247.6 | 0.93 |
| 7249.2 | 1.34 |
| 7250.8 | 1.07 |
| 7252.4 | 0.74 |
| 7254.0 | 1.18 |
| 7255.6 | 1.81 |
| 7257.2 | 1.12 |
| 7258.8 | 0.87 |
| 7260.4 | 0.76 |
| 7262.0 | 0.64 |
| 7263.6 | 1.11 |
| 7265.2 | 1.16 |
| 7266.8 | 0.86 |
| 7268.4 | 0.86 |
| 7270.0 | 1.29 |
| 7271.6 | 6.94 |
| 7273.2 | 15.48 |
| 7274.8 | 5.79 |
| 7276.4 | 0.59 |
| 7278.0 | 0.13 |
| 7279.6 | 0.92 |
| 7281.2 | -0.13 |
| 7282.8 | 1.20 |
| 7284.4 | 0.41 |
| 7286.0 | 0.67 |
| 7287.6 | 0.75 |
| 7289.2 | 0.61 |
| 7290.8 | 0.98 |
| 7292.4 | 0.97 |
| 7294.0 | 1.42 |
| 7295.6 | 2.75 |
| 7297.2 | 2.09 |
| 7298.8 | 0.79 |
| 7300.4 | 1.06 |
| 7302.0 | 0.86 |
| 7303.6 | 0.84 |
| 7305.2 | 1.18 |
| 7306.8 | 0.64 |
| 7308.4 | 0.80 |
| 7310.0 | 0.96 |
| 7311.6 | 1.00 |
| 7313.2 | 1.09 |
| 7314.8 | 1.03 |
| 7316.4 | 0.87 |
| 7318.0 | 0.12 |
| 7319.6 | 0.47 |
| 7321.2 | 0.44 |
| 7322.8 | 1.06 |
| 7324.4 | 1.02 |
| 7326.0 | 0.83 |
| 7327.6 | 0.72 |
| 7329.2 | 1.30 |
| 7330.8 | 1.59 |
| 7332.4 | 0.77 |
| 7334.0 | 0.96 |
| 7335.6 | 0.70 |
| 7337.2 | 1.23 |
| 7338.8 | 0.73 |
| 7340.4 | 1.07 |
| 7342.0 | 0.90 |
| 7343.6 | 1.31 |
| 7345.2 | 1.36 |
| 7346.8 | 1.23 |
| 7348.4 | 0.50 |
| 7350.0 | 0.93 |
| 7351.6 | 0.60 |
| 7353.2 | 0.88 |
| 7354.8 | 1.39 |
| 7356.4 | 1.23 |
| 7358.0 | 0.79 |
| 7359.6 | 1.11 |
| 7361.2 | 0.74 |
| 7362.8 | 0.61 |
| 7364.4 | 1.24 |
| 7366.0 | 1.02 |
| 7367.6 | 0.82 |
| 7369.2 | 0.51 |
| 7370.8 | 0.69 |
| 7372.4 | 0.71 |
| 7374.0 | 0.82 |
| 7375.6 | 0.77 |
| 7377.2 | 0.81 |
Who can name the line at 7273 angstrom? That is H-alpha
